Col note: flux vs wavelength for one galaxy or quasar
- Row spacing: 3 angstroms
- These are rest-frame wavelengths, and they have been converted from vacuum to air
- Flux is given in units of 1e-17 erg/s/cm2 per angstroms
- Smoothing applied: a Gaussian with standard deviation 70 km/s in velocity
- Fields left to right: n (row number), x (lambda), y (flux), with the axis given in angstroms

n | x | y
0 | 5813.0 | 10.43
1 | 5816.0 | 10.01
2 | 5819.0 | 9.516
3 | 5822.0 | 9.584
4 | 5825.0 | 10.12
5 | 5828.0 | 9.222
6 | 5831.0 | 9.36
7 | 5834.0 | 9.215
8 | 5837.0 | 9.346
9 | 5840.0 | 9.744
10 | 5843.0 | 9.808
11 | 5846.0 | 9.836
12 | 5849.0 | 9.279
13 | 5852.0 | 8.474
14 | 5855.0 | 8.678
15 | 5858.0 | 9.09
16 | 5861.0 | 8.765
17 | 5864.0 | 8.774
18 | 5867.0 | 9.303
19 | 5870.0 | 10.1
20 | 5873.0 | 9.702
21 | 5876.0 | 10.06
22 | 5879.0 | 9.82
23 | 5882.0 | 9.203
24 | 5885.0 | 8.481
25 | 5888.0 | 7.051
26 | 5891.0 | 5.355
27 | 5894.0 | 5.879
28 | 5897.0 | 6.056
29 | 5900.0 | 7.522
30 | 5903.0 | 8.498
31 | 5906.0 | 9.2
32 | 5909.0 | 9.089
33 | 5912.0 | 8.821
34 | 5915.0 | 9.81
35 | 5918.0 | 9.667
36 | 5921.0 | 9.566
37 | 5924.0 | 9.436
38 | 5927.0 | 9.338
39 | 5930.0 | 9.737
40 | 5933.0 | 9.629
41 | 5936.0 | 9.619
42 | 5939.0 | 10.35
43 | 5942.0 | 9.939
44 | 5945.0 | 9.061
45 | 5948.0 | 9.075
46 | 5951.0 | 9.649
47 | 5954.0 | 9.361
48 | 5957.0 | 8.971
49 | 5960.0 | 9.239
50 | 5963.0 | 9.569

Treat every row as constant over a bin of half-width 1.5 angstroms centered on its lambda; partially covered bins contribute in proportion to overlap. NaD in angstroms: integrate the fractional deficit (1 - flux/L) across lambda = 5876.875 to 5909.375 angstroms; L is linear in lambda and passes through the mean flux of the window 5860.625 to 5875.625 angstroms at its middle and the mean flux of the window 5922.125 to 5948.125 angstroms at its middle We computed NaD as 5.7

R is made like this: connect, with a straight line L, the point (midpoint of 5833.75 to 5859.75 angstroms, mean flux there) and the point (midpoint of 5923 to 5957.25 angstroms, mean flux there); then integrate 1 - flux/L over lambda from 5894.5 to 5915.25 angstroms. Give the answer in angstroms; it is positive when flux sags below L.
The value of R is 2.7 angstroms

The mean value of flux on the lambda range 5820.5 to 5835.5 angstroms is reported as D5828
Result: 9.5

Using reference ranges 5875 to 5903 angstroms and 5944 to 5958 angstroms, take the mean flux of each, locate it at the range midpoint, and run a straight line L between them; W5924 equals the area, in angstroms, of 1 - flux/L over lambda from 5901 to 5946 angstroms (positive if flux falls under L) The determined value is -4.6 angstroms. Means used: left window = 7.71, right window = 9.24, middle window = 9.43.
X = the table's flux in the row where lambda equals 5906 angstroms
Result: 9.2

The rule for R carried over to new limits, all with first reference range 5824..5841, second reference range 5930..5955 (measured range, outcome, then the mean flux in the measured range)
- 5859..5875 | 0.3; 9.34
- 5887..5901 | 4.7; 6.31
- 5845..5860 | 0.7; 9.04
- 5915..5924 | 0.0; 9.62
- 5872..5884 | -0.1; 9.65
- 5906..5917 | 0.4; 9.25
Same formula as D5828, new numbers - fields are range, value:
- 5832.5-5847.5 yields 9.59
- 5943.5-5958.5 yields 9.22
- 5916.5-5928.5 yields 9.5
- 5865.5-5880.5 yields 9.8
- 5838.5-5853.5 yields 9.43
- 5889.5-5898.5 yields 5.76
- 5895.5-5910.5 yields 8.07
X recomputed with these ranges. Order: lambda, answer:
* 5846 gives 9.836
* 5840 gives 9.744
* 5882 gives 9.203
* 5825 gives 10.12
